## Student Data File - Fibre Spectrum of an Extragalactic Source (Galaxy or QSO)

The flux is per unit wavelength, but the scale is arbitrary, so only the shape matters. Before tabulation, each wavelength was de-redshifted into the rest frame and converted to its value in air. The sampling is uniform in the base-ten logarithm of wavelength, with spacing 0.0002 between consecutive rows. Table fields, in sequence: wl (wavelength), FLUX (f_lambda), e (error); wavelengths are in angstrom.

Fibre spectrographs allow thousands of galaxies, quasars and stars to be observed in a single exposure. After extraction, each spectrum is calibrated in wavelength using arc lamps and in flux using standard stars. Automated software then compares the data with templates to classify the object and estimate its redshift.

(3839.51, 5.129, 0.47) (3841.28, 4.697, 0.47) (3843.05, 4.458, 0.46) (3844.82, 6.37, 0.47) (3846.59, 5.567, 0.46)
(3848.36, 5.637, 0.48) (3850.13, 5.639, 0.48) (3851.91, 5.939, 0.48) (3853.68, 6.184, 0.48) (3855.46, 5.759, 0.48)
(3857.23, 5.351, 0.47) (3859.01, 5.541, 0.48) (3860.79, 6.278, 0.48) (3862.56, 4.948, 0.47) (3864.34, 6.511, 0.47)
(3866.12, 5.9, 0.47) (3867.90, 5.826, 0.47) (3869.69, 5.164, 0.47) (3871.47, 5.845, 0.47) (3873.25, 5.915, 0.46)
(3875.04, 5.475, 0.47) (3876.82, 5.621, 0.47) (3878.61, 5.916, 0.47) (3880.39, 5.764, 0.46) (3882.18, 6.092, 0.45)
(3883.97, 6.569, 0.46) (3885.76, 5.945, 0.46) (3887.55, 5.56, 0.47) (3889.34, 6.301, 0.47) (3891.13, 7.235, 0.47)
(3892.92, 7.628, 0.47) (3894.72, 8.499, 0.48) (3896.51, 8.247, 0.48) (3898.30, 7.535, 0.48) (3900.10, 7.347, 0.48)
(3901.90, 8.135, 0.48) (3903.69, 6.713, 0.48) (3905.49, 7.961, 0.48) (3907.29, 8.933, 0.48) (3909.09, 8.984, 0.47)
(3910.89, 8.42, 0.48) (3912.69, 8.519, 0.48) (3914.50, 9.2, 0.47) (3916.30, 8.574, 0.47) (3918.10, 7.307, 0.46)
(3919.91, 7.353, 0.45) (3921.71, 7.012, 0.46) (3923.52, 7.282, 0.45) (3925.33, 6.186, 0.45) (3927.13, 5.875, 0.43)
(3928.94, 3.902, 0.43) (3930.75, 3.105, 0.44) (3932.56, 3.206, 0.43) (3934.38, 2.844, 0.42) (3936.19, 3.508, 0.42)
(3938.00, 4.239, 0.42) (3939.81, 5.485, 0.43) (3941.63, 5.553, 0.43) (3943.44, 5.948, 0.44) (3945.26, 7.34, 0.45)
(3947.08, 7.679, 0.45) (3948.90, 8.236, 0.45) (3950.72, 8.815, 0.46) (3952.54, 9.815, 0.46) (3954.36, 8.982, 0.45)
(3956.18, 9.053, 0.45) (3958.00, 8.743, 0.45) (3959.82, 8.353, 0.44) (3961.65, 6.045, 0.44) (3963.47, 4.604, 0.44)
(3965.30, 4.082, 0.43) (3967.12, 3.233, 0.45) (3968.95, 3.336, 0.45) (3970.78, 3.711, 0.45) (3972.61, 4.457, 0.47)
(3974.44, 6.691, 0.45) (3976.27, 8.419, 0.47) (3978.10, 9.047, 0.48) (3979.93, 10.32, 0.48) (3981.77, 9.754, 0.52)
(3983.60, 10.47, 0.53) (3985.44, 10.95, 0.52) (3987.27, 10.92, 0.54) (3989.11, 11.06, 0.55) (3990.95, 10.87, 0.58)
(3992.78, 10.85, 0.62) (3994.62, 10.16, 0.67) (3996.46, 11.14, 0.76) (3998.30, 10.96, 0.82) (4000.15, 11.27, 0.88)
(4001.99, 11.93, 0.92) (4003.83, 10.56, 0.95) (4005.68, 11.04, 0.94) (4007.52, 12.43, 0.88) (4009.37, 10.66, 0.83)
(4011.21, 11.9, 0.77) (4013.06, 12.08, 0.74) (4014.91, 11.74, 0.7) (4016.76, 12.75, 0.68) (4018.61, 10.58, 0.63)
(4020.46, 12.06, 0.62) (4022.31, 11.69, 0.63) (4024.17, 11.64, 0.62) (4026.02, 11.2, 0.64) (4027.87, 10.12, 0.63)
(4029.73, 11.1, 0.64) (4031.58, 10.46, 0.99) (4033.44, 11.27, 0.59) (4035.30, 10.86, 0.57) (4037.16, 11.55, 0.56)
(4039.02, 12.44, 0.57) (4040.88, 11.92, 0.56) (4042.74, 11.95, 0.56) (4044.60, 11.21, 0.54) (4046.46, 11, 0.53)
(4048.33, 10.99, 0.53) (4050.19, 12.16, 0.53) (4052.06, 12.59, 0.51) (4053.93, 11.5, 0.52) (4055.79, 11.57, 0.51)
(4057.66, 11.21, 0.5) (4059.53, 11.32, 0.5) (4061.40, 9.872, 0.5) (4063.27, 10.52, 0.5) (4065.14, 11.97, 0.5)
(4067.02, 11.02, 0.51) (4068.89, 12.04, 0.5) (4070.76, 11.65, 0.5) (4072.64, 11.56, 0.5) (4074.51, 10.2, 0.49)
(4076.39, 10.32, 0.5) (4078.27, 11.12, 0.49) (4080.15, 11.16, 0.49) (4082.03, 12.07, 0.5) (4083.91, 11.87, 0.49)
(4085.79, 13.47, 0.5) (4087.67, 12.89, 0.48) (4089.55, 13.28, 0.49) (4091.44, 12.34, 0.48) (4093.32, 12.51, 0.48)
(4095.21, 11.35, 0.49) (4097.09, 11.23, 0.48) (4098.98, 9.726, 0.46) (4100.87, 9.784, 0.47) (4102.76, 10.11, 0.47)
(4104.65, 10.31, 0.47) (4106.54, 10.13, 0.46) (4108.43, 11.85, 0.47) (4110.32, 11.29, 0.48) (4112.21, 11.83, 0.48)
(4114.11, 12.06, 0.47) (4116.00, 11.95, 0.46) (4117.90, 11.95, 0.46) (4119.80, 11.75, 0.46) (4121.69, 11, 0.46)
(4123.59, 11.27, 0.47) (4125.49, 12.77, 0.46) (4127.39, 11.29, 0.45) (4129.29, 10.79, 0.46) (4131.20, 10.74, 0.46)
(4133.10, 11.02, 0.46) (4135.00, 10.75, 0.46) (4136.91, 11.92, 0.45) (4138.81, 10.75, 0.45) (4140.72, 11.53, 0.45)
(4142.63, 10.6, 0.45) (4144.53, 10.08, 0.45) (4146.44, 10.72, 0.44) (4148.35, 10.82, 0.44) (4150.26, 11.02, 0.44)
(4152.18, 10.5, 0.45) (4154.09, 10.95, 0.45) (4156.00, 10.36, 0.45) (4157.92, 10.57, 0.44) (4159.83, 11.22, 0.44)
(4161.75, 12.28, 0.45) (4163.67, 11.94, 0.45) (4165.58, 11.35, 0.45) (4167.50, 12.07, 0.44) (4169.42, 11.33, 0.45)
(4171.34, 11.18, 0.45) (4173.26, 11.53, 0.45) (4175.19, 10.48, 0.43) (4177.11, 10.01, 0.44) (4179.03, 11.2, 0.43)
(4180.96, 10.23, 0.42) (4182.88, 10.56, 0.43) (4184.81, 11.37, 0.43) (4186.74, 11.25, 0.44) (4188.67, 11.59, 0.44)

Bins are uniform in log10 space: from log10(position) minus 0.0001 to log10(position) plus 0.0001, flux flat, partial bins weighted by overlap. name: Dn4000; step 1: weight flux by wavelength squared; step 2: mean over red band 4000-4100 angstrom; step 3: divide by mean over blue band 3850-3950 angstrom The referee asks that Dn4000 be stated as 1.94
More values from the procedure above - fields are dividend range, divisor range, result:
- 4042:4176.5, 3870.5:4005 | 1.66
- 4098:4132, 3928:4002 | 1.60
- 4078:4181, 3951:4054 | 1.20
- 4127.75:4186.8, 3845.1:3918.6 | 1.88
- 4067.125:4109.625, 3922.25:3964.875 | 1.95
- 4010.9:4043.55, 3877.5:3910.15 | 1.71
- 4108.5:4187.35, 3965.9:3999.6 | 1.40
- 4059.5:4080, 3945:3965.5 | 1.50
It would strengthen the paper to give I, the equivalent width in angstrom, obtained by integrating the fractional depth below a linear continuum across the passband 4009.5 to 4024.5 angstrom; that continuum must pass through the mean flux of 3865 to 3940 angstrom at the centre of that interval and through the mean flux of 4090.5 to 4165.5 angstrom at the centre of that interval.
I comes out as -4.9 angstrom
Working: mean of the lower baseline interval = 6.46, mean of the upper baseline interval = 11.2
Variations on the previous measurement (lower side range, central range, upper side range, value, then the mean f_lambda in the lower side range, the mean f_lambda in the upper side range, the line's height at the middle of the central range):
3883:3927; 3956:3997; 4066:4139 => 4.2 angstrom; 7.53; 11.4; 8.94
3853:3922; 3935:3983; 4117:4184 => 7.5 angstrom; 6.83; 11.1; 7.99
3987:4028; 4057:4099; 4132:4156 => -1.8 angstrom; 11.3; 10.9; 11.1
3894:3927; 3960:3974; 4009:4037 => 7.4 angstrom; 7.85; 11.4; 9.61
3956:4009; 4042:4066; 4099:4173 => -3.6 angstrom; 8.8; 11.1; 9.89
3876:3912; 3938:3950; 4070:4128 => 2.5 angstrom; 7.18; 11.5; 8.23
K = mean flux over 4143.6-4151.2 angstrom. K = 10.7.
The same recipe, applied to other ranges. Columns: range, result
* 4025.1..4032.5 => 10.7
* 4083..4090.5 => 12.9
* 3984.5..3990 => 11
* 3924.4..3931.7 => 4.77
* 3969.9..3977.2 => 5.84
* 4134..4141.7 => 11.2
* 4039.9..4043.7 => 11.9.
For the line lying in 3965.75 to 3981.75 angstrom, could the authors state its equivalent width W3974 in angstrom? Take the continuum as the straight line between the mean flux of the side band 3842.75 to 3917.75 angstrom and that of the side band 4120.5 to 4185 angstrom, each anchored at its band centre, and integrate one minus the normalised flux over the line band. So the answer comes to 3.7 angstrom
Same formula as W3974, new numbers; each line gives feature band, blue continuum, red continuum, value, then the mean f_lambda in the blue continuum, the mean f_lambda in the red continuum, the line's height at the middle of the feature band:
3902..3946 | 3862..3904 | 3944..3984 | 2.72 angstrom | 6.46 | 7.27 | 6.87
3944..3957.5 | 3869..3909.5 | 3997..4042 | 0.76 angstrom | 6.83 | 11.4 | 9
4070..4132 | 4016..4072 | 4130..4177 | -1.24 angstrom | 11.4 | 11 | 11.2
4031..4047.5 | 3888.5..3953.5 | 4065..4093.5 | -1.32 angstrom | 6.91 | 11.8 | 10.6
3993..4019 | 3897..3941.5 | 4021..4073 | -4.08 angstrom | 6.56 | 11.4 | 9.83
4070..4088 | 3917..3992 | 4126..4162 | -3.79 angstrom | 6.94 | 10.9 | 9.57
